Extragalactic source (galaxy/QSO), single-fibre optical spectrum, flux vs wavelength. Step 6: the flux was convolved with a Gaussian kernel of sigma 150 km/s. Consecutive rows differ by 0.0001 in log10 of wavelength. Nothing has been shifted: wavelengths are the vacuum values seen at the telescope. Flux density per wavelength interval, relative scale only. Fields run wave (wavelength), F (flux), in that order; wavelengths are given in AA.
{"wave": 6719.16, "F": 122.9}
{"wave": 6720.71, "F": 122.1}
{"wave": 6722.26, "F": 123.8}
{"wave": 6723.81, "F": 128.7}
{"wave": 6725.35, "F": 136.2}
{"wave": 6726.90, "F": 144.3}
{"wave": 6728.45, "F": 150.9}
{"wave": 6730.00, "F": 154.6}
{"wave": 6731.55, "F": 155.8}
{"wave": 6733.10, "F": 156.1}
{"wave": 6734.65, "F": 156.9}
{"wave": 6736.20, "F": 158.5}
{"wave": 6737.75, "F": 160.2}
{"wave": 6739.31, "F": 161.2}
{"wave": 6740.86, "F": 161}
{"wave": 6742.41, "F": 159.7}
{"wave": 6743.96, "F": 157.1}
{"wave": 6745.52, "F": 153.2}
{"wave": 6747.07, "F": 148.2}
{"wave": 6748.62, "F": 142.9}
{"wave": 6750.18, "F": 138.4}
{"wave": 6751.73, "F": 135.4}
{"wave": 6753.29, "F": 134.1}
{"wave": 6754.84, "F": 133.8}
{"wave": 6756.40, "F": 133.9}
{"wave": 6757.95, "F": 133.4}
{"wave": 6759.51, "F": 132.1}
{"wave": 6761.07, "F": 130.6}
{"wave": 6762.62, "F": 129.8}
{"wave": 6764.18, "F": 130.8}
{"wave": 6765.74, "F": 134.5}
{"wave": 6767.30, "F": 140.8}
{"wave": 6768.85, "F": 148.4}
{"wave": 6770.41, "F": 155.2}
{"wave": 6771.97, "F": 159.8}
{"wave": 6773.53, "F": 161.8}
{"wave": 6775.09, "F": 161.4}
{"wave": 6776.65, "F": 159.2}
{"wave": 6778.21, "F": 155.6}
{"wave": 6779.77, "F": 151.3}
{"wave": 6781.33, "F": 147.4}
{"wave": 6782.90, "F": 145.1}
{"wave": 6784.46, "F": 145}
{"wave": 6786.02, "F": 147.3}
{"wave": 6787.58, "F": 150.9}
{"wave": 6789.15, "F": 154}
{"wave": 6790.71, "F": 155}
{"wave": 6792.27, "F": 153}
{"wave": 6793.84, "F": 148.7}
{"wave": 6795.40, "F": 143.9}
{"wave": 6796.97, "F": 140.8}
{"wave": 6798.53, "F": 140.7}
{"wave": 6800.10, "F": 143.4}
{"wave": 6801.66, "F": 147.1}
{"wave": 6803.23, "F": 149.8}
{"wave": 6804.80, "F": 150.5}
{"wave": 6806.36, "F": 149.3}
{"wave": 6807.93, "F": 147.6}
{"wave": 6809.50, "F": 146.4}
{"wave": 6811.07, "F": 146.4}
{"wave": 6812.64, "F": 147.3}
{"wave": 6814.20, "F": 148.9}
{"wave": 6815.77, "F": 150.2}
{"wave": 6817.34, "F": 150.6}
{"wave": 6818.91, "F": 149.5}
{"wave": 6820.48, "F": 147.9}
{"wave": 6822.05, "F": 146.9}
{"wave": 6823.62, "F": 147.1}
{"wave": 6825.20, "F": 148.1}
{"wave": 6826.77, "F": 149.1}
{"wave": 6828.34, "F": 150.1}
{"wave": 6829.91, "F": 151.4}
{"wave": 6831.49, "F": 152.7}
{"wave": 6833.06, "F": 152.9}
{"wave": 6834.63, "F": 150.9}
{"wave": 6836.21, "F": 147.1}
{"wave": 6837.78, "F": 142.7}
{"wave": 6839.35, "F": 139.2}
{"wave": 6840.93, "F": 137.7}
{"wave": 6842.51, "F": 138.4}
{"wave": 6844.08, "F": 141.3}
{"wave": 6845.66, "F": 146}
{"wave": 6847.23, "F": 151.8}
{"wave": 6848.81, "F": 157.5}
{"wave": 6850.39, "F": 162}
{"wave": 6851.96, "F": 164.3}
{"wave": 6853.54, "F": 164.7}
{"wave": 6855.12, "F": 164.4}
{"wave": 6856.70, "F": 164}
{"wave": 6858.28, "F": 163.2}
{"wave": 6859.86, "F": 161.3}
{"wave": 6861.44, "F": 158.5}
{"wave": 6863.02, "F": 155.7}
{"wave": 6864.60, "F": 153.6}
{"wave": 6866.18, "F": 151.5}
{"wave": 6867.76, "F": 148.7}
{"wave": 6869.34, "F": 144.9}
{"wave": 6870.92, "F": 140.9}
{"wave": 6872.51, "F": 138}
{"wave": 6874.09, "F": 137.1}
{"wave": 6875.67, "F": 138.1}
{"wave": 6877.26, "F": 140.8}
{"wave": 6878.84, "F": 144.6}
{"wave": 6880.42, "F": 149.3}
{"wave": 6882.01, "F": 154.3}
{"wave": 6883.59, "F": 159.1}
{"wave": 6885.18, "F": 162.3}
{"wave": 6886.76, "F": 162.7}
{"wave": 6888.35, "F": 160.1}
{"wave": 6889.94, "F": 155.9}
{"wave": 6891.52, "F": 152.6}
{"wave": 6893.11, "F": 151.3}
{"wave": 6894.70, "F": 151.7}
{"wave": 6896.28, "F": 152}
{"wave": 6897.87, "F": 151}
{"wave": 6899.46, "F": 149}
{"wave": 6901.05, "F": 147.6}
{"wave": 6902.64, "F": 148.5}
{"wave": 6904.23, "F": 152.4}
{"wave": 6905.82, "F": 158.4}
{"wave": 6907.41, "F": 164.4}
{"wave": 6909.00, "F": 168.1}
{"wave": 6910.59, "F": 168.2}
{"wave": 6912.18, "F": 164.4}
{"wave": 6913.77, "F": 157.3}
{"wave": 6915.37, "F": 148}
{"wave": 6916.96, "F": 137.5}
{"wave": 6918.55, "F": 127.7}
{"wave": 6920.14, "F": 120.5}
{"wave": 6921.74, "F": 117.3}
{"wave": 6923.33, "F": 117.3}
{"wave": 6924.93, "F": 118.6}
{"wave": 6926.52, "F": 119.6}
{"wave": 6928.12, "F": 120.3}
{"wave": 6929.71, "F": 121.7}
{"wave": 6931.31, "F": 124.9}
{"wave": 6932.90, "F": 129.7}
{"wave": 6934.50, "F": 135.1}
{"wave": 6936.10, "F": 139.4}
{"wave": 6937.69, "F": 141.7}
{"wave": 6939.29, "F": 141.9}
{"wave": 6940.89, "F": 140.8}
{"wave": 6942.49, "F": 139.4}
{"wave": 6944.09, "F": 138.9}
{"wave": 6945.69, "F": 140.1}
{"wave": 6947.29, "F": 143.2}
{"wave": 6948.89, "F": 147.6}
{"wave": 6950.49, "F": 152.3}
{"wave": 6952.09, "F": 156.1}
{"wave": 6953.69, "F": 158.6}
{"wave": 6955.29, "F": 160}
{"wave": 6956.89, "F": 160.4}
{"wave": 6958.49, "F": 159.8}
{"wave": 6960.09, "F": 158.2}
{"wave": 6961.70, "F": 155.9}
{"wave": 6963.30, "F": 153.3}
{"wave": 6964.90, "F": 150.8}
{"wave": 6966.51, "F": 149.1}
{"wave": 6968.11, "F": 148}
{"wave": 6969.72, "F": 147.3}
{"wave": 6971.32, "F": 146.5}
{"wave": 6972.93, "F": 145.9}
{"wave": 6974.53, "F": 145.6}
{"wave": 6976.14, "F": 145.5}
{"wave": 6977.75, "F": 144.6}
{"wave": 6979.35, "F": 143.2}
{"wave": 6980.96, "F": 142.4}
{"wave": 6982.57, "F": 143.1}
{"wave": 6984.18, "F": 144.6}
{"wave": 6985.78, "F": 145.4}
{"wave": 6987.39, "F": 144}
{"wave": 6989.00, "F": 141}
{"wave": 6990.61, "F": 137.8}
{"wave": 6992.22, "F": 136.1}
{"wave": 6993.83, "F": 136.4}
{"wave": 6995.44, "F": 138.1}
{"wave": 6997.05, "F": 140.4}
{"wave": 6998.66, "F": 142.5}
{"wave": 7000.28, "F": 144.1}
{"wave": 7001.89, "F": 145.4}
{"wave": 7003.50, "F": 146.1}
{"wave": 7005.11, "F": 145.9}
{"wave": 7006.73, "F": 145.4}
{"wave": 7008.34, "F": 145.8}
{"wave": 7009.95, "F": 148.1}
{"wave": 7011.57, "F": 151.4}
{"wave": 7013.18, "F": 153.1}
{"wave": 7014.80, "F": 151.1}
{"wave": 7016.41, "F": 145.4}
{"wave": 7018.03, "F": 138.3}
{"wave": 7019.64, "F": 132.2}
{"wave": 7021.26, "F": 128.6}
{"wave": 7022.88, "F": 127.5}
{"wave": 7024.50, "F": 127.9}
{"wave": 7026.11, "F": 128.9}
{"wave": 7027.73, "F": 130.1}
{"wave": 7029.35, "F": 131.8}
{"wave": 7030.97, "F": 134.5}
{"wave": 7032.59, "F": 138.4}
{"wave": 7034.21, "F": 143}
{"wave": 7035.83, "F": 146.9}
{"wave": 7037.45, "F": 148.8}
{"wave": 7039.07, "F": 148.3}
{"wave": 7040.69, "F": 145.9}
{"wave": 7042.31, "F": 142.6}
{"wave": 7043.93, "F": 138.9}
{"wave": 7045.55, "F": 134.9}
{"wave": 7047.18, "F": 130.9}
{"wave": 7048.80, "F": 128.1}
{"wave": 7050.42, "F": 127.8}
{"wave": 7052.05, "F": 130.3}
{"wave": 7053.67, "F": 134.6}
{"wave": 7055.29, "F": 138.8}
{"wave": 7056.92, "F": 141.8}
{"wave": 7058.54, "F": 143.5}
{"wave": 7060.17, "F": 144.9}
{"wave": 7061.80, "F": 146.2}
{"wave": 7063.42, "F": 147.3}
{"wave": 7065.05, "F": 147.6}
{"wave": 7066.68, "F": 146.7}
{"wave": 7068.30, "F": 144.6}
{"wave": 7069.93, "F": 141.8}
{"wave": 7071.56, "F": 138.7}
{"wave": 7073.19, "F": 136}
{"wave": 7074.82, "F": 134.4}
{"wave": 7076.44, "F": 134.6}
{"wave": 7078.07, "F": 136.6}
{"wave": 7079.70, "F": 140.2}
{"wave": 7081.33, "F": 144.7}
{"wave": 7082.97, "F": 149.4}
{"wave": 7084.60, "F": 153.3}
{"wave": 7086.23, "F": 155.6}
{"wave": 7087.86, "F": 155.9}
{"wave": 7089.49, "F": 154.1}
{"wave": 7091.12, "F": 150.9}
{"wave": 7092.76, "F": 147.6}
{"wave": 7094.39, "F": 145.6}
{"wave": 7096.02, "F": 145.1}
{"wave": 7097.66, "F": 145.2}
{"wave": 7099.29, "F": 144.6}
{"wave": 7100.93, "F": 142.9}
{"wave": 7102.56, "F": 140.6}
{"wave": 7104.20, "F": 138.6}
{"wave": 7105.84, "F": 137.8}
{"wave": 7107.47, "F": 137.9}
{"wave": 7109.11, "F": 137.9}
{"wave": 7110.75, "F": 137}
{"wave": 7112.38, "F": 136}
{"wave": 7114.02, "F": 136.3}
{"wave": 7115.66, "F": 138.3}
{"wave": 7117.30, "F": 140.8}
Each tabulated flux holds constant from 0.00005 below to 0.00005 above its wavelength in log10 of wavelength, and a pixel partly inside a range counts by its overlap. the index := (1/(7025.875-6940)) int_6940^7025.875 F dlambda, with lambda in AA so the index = 145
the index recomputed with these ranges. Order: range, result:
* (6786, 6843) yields 148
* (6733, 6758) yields 149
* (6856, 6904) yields 152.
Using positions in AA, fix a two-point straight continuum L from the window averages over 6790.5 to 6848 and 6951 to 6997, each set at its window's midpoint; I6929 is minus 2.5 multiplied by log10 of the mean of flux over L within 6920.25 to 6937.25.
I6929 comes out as 0.18 mag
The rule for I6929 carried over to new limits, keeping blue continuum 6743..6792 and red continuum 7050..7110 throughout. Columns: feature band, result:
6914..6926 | 0.13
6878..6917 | -0.08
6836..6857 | -0.05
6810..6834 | -0.03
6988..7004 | 0.02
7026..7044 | 0.02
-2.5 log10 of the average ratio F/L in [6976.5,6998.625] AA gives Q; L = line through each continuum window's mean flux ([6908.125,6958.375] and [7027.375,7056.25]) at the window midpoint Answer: -0.02 mag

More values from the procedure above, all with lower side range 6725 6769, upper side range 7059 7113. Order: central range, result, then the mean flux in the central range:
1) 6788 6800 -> -0.020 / 148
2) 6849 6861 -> -0.128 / 163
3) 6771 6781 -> -0.090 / 158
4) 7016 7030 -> 0.095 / 132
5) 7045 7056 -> 0.093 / 132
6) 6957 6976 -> -0.050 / 151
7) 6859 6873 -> -0.043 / 151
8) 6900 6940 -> 0.037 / 140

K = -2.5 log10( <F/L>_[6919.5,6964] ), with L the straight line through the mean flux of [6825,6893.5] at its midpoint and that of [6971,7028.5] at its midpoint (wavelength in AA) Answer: 0.04 mag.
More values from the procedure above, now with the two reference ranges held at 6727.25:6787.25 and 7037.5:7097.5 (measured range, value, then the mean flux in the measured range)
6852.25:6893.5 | -0.05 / 153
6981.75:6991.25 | 0.01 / 143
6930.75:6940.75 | 0.07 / 136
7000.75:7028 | 0.02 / 141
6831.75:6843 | 0.01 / 145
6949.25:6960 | -0.09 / 158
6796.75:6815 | 0.00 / 147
